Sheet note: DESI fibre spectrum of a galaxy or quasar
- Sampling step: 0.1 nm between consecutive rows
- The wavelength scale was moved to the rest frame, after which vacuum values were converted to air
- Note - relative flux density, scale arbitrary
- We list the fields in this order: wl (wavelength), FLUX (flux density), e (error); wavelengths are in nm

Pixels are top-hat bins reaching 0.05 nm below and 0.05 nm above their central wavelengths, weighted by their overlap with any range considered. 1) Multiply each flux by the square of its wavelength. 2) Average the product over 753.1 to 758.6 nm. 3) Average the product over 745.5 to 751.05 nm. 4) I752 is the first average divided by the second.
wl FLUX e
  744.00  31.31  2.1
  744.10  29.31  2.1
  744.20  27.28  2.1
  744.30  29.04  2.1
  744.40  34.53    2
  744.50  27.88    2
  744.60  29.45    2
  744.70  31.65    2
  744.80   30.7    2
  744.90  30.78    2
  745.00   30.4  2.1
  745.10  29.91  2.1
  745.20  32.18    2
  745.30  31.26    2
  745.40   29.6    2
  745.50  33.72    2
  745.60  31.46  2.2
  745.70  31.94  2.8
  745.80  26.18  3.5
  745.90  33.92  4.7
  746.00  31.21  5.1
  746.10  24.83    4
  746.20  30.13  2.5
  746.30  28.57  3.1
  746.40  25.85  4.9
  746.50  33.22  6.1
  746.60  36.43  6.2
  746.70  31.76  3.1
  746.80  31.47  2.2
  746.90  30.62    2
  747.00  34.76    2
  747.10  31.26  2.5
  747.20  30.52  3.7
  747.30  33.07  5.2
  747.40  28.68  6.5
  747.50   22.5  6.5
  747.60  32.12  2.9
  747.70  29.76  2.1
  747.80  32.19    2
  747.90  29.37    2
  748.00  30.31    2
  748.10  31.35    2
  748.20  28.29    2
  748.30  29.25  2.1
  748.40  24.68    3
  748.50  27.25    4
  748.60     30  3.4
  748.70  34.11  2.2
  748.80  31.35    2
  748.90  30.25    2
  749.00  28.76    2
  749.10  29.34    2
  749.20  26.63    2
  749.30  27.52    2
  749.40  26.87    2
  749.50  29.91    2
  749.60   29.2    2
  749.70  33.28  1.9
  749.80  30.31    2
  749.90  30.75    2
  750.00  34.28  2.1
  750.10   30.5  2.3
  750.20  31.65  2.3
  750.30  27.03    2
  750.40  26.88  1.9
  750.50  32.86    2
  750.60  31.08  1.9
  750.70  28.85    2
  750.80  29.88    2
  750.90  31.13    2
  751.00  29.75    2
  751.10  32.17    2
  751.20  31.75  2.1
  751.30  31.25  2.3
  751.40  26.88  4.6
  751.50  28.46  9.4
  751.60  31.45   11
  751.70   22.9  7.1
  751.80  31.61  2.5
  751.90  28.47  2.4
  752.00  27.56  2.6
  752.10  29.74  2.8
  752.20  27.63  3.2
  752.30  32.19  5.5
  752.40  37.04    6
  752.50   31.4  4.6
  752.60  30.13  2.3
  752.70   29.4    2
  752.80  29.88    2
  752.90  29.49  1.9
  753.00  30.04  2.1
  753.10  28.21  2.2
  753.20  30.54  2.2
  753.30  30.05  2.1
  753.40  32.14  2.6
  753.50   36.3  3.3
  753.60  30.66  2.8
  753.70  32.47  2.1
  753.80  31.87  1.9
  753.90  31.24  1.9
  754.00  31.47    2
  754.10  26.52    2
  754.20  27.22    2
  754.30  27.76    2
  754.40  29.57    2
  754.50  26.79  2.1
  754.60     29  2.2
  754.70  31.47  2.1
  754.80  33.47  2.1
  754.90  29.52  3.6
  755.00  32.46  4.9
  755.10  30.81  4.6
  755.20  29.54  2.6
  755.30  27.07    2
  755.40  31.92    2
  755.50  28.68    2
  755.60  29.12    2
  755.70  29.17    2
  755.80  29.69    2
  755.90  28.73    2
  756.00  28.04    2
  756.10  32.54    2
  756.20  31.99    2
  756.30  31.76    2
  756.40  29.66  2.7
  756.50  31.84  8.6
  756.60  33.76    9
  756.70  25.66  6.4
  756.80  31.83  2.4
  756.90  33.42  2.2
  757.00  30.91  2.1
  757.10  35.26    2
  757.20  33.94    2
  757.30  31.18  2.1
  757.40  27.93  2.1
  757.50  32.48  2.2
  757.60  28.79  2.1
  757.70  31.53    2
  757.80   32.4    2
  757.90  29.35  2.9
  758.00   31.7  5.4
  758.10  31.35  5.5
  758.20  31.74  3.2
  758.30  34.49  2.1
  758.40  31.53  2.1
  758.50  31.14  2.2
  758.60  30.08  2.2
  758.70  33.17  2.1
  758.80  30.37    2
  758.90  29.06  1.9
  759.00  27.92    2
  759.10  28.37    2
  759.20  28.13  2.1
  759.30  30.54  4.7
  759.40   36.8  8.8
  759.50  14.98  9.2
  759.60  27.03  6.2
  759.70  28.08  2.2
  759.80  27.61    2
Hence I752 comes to 1.04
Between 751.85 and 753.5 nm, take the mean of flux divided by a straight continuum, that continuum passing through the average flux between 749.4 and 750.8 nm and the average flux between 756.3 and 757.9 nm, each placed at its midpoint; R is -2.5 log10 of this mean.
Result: 0.01 mag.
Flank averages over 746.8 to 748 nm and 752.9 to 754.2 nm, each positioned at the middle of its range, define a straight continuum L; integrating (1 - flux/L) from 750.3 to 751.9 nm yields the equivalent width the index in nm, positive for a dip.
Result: 0.05 nm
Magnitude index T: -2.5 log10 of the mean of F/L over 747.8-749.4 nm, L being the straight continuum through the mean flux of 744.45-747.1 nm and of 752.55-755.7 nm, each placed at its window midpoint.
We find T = 0.05 mag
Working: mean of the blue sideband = 30.8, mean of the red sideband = 30.1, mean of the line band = 29.2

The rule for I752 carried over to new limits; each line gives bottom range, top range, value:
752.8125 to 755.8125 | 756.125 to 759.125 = 1.04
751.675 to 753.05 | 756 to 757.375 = 1.07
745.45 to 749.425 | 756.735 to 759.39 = 1.07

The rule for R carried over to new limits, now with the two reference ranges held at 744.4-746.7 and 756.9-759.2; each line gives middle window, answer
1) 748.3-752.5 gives 0.03 mag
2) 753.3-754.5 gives 0.02 mag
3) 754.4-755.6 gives 0.04 mag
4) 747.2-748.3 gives 0.03 mag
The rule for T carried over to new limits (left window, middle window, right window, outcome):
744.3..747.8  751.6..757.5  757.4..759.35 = 0.01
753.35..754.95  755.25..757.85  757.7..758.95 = 0.01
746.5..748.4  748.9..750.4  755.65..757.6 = 0.04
